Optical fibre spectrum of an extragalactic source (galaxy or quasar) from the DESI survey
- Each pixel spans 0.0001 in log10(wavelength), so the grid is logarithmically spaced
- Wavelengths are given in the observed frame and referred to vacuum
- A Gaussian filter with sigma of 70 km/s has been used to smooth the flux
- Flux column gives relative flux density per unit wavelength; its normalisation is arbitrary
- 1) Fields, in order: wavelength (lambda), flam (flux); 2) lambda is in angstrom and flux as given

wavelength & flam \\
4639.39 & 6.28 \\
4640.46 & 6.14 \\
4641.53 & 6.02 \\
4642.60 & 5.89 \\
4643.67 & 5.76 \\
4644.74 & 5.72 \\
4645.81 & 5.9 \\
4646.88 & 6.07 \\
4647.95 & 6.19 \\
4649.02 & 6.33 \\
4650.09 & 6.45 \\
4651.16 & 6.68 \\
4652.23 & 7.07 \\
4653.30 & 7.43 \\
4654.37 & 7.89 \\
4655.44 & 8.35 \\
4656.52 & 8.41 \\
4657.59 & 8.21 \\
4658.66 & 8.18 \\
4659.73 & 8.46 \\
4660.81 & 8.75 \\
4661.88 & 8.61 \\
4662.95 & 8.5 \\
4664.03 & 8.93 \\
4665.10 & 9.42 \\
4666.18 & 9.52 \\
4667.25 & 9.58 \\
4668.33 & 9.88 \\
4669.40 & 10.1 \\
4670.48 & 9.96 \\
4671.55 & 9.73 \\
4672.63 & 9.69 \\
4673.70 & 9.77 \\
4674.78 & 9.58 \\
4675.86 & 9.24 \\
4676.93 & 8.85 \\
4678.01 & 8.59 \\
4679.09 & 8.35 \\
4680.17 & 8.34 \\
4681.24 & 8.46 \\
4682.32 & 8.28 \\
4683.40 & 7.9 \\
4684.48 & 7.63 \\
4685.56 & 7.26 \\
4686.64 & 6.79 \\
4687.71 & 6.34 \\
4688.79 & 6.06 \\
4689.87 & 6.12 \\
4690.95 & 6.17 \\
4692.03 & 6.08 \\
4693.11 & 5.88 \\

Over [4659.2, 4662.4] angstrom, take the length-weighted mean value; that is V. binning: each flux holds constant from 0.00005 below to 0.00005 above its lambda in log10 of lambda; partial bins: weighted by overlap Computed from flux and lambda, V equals 8.6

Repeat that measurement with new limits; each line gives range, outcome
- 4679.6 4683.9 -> 8.25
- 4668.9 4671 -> 10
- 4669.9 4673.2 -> 9.8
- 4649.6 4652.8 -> 6.75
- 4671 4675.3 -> 9.7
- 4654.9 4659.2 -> 8.29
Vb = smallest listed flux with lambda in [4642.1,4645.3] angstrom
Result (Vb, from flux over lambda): 5.72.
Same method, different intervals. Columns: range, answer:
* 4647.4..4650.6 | 6.19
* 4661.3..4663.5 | 8.5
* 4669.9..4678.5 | 8.59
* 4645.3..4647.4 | 5.9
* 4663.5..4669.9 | 8.93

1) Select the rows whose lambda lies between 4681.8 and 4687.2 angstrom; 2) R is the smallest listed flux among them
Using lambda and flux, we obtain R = 6.79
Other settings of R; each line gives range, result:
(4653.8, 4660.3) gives 7.89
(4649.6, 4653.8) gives 6.45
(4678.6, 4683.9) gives 7.9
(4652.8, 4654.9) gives 7.43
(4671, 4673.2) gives 9.69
